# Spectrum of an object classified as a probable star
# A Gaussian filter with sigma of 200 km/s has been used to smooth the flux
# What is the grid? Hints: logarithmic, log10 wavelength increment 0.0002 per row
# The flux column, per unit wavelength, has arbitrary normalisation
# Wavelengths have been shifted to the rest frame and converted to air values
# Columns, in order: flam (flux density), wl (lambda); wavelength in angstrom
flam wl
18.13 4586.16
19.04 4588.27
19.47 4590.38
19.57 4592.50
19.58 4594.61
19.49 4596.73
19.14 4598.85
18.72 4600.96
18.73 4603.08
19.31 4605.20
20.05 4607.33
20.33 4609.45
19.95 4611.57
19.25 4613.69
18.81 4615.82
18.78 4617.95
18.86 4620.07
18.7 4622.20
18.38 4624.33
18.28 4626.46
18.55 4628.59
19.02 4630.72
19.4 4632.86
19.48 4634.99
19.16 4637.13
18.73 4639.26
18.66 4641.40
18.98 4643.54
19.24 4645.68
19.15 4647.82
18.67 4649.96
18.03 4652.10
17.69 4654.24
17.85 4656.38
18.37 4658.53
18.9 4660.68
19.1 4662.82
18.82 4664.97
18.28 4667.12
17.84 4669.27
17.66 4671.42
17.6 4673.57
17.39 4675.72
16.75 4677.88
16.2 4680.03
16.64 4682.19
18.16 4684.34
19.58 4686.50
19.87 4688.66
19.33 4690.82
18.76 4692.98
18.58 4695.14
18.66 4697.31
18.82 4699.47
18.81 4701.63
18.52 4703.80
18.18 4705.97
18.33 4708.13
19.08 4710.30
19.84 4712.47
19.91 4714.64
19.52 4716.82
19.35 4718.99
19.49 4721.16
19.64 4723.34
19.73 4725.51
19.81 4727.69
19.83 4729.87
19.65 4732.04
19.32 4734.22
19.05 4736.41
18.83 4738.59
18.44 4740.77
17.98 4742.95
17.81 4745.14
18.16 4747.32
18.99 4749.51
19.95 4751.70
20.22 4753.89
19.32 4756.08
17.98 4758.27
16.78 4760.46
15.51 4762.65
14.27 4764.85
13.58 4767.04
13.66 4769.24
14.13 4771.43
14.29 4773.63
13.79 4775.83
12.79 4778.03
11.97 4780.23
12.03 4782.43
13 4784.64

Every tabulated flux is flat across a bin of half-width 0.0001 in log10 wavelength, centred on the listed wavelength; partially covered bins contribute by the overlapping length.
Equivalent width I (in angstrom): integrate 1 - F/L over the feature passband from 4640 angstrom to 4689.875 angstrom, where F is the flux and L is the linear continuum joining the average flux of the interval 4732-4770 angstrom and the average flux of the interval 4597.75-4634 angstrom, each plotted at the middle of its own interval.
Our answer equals 0.9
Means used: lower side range 19.1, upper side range 17.7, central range 18.2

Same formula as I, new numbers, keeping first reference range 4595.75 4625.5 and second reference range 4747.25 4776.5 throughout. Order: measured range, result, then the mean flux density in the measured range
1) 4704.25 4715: -1.0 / 19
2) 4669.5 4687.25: 0.5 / 17.5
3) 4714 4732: -2.6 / 19.7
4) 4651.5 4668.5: -0.1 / 18.4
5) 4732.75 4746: -1.4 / 18.6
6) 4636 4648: -0.2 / 19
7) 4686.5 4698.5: -0.9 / 19.1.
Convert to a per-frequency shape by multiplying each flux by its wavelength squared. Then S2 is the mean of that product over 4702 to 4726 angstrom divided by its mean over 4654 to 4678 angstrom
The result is 1.08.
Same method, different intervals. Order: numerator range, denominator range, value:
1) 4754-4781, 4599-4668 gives 0.84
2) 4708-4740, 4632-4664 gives 1.07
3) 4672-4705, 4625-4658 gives 0.99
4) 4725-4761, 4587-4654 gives 1.05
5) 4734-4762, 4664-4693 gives 1.06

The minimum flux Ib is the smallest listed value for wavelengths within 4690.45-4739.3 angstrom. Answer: 18.18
